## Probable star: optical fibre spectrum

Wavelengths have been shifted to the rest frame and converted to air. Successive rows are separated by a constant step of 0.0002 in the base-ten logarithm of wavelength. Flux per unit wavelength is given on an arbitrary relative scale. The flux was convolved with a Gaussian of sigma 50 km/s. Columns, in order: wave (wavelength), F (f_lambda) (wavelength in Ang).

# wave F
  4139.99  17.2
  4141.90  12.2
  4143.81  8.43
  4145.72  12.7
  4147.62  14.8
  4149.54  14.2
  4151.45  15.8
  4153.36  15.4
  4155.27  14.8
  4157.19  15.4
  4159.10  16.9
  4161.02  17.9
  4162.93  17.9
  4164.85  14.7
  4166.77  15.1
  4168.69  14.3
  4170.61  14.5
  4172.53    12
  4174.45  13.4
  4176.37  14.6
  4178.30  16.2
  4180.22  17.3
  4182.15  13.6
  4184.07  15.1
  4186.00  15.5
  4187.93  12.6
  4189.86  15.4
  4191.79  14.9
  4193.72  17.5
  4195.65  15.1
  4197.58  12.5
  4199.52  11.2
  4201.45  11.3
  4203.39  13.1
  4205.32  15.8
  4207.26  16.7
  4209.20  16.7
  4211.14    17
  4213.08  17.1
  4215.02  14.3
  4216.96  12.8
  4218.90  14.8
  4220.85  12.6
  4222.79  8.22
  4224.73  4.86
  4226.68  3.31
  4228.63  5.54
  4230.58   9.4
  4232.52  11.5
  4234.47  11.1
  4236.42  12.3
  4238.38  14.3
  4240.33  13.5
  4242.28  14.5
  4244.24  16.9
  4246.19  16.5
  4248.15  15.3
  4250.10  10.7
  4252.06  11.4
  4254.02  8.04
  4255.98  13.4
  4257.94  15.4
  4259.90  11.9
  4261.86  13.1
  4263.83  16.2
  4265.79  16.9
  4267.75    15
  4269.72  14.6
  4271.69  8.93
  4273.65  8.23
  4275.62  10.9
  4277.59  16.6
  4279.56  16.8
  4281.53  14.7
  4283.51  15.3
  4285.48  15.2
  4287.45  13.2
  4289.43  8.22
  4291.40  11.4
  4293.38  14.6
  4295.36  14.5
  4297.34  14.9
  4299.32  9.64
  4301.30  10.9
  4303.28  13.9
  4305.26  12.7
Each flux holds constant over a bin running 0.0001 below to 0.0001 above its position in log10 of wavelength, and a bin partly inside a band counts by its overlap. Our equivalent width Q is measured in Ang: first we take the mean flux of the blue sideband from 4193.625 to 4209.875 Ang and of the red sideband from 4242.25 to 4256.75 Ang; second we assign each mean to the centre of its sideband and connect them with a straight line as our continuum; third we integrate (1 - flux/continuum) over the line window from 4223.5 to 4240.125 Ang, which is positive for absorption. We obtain 5.3 Ang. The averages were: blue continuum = 14.2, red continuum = 13.3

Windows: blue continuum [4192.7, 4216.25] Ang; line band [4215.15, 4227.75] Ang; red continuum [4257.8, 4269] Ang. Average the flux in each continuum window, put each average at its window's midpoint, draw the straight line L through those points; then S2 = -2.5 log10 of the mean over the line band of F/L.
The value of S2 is 0.46 mag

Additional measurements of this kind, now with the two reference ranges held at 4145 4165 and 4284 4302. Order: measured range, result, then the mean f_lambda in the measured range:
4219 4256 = 0.22 mag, 11.3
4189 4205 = 0.06 mag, 13.9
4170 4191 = 0.03 mag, 14.6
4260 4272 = -0.08 mag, 14.2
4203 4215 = -0.12 mag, 16.1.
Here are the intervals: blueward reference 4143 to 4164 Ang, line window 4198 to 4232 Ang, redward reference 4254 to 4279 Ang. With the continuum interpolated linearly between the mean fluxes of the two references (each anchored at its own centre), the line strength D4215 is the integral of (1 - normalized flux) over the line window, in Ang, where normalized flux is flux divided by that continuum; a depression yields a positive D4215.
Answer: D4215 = 4.9 Ang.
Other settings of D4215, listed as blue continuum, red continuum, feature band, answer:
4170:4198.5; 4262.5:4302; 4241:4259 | 0.31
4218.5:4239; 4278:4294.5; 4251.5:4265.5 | -1.46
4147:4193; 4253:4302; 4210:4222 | -0.35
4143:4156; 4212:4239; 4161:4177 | -2.12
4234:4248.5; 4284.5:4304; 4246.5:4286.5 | 0.07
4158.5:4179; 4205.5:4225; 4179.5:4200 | -0.06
